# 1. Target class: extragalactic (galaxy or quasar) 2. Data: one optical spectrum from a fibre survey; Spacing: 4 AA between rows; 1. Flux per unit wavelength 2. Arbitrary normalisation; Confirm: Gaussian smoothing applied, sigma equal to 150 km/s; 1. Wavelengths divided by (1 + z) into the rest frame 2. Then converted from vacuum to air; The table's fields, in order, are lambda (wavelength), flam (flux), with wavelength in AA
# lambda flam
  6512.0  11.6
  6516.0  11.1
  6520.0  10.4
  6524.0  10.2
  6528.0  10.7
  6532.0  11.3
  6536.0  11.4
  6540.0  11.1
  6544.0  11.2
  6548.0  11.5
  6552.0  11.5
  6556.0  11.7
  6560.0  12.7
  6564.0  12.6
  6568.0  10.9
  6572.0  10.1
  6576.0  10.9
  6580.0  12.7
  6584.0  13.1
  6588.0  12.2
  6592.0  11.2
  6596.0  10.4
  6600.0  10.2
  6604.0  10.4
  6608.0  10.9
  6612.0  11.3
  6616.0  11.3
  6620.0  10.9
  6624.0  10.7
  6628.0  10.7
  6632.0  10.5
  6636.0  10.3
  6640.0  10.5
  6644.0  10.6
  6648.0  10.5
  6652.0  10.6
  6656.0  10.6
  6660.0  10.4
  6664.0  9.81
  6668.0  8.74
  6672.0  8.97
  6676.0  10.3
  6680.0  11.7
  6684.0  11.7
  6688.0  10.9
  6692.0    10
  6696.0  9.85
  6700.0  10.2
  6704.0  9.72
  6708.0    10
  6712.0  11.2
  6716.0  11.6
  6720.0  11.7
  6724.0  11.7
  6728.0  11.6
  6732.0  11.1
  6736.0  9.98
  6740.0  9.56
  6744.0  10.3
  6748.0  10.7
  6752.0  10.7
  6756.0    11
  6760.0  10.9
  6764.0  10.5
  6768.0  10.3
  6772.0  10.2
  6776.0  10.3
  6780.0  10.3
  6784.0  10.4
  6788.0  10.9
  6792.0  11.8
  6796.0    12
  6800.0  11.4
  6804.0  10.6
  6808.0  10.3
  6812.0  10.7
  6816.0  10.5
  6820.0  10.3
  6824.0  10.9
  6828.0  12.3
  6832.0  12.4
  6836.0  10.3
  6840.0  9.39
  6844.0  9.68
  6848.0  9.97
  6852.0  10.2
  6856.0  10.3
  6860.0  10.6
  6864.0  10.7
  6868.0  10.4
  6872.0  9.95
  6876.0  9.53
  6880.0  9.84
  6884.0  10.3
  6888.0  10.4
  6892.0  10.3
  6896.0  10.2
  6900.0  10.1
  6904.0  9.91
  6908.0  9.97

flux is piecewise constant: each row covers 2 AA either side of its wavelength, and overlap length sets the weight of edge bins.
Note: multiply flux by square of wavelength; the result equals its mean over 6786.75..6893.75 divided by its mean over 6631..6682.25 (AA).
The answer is 1.09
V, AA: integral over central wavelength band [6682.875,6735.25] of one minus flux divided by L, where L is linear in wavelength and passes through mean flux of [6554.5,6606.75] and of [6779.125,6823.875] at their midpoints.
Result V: 1.3 AA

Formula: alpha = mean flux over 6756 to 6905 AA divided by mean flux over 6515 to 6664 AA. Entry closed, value 0.95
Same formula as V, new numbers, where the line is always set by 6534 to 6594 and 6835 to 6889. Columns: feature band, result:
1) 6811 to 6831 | -1.38 AA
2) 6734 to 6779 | 1.05 AA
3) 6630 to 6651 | 1.43 AA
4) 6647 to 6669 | 2.00 AA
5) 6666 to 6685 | 1.48 AA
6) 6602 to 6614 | 0.59 AA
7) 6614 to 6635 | 1.01 AA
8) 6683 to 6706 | 1.34 AA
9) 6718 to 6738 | -0.77 AA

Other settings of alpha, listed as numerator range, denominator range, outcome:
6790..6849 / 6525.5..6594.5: 0.94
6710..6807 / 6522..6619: 0.96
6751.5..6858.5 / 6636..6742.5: 1.02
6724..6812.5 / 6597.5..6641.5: 1.00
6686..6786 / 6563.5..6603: 0.93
